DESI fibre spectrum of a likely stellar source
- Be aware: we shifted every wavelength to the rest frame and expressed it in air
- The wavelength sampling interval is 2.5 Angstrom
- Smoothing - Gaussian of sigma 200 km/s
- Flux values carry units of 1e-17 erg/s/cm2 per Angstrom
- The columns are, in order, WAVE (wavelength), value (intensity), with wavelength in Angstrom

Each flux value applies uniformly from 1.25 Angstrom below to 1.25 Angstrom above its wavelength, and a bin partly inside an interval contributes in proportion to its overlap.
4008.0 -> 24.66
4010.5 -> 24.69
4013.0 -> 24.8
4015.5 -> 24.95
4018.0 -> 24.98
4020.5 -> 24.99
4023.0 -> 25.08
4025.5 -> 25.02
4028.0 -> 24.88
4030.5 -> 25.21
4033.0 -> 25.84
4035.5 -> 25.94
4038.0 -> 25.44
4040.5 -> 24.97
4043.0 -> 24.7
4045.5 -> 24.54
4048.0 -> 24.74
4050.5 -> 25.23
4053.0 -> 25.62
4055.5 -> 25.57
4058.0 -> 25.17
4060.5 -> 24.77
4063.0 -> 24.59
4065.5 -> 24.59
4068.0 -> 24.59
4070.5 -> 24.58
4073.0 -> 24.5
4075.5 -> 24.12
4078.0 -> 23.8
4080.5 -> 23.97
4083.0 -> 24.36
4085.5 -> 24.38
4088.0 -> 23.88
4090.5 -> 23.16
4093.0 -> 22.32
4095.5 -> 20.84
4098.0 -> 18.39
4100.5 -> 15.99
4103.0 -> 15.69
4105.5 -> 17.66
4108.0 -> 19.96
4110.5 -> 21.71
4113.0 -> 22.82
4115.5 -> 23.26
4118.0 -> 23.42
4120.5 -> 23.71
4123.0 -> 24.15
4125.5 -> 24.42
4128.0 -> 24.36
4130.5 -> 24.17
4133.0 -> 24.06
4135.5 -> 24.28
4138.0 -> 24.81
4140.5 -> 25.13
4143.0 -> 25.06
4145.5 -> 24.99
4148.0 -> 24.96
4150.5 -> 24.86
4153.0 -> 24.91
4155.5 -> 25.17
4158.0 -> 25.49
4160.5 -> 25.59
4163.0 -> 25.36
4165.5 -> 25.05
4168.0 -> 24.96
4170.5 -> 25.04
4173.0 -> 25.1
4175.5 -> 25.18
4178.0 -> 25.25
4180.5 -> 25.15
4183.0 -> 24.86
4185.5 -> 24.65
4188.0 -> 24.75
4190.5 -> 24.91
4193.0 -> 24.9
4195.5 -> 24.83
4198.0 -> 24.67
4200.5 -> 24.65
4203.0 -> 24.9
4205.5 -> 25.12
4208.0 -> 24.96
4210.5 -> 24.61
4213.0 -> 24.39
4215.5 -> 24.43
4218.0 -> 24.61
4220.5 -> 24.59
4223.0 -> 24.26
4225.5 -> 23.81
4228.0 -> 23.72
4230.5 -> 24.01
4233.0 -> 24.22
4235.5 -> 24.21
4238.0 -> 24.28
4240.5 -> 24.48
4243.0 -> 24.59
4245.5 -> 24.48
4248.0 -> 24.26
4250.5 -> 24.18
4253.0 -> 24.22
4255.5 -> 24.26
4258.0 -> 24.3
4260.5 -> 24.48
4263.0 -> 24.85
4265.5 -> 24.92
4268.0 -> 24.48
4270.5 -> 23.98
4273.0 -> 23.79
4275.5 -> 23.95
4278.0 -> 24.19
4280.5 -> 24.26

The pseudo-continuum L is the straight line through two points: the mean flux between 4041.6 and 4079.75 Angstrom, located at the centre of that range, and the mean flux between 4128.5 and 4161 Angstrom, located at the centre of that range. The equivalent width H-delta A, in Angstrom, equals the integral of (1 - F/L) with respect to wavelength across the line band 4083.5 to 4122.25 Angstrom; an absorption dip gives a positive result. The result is 5.5 Angstrom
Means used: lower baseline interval 24.7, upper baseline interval 24.9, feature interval 21.2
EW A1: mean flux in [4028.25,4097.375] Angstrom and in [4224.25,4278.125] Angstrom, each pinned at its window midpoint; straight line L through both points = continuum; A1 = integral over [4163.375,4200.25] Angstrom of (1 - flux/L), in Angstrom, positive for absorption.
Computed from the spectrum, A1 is -0.9 Angstrom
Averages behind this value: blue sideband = 24.4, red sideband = 24.3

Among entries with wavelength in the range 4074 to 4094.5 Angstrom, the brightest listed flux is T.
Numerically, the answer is 24.38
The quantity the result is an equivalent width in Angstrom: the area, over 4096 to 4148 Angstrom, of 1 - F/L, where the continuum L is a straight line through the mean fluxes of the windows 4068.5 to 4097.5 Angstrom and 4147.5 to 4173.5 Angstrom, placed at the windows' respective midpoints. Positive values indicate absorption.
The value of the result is 4.1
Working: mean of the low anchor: 23.5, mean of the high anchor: 25.1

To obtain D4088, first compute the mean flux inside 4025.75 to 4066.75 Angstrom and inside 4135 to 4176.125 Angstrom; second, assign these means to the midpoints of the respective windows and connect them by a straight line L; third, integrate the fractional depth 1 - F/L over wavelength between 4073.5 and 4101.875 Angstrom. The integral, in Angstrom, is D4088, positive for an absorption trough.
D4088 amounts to 3.14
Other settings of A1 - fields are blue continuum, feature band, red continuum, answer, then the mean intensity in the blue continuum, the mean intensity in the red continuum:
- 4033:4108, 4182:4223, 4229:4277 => -1.2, 23.4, 24.3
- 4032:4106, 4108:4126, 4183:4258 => 0.6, 23.5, 24.5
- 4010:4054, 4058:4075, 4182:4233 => 0.3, 25.1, 24.6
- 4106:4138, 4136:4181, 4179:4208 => -1.9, 23.3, 24.9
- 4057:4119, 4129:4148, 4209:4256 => -1.3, 22.5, 24.3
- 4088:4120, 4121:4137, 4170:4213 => -1.7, 20.6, 24.9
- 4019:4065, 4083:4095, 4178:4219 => 0.8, 25.1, 24.8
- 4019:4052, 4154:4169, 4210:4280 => -0.4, 25.1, 24.3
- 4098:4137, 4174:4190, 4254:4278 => -1.4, 21.9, 24.3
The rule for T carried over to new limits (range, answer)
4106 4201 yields 25.59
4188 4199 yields 24.91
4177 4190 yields 25.25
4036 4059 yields 25.62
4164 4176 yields 25.18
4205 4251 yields 25.12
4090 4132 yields 24.42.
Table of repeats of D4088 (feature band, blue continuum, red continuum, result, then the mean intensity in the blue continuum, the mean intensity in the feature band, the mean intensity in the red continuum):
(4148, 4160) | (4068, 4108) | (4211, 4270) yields -1.1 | 21.9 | 25.1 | 24.3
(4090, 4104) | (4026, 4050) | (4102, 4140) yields 2.5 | 25.1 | 19.3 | 22.7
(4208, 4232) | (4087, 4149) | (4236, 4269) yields -0.3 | 22.5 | 24.3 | 24.4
